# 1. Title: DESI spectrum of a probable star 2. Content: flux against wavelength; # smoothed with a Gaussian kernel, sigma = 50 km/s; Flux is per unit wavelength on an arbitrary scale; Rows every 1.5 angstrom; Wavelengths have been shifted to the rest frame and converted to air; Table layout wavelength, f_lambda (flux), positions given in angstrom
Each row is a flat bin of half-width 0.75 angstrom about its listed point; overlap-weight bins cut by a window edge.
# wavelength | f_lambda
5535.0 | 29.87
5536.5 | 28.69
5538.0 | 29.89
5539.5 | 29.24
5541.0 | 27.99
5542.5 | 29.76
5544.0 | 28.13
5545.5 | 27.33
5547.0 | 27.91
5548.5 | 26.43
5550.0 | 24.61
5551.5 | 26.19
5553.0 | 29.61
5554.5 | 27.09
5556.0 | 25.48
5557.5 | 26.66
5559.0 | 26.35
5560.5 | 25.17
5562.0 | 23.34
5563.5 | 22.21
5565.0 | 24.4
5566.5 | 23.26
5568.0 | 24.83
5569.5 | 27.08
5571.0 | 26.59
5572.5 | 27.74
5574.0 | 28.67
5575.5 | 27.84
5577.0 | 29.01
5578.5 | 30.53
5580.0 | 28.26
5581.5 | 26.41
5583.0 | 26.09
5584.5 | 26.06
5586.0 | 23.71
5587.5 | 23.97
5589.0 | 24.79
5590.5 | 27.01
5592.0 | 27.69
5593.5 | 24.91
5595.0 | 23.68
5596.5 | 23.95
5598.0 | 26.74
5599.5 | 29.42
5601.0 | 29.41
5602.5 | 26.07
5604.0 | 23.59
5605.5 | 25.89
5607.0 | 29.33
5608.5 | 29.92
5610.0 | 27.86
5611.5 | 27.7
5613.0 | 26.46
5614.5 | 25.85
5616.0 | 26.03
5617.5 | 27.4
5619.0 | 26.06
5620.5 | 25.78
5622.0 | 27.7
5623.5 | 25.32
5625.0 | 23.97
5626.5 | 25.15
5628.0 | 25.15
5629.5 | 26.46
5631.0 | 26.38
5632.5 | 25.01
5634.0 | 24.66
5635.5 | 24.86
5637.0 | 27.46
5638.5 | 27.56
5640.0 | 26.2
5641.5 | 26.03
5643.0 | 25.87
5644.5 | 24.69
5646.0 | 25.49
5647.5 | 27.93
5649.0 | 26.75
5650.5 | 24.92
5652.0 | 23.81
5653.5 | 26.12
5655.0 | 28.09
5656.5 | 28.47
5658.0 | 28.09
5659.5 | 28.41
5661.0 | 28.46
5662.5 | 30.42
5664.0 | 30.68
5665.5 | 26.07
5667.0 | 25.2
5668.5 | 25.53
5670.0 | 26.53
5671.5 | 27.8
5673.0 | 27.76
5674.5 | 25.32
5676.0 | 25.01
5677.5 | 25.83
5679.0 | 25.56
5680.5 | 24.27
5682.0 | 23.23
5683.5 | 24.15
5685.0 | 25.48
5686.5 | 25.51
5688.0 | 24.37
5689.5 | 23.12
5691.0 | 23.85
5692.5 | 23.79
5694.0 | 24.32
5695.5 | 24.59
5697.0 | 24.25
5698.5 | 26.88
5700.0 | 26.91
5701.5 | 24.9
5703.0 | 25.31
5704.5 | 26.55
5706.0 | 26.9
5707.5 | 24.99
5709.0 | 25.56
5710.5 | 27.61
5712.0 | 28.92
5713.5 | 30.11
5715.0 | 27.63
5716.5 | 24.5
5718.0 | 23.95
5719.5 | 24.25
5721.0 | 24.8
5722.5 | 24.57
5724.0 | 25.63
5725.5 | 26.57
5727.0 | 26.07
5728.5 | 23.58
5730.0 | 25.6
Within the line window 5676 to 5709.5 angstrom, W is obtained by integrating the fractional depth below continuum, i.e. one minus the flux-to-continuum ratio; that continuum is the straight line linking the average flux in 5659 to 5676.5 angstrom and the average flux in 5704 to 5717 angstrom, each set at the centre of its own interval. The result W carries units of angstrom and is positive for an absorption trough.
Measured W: 2.62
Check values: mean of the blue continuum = 27.3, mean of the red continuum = 27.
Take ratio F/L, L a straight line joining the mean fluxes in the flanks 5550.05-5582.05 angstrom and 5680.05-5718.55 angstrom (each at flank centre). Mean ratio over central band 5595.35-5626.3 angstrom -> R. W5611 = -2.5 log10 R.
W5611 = -0.02 mag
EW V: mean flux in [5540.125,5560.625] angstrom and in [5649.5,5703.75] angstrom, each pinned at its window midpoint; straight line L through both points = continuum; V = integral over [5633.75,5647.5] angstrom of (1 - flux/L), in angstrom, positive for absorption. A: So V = 0.1 angstrom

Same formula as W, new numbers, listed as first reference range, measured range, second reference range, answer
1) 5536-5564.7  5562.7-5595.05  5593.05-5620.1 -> 0.7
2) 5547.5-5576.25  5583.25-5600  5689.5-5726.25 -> 0.2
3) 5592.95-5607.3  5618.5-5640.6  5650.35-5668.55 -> 0.8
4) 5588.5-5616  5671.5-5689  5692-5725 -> 0.5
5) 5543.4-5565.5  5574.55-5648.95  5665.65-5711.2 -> -1.8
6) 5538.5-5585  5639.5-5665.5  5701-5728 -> -0.7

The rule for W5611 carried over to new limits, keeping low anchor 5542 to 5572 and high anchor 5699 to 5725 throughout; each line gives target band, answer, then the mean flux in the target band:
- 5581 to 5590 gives 0.039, 25.2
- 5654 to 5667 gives -0.090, 28.3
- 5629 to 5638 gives 0.011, 25.8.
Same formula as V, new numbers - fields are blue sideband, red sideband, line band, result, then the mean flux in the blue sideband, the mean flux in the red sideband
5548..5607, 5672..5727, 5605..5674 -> -2.2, 26.2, 25.5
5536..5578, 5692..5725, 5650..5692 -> -0.1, 26.9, 25.8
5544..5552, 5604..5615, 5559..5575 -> 0.9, 26.7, 27.3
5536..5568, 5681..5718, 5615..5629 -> 0.1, 26.6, 25.5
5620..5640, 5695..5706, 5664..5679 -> -0.3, 25.8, 25.7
